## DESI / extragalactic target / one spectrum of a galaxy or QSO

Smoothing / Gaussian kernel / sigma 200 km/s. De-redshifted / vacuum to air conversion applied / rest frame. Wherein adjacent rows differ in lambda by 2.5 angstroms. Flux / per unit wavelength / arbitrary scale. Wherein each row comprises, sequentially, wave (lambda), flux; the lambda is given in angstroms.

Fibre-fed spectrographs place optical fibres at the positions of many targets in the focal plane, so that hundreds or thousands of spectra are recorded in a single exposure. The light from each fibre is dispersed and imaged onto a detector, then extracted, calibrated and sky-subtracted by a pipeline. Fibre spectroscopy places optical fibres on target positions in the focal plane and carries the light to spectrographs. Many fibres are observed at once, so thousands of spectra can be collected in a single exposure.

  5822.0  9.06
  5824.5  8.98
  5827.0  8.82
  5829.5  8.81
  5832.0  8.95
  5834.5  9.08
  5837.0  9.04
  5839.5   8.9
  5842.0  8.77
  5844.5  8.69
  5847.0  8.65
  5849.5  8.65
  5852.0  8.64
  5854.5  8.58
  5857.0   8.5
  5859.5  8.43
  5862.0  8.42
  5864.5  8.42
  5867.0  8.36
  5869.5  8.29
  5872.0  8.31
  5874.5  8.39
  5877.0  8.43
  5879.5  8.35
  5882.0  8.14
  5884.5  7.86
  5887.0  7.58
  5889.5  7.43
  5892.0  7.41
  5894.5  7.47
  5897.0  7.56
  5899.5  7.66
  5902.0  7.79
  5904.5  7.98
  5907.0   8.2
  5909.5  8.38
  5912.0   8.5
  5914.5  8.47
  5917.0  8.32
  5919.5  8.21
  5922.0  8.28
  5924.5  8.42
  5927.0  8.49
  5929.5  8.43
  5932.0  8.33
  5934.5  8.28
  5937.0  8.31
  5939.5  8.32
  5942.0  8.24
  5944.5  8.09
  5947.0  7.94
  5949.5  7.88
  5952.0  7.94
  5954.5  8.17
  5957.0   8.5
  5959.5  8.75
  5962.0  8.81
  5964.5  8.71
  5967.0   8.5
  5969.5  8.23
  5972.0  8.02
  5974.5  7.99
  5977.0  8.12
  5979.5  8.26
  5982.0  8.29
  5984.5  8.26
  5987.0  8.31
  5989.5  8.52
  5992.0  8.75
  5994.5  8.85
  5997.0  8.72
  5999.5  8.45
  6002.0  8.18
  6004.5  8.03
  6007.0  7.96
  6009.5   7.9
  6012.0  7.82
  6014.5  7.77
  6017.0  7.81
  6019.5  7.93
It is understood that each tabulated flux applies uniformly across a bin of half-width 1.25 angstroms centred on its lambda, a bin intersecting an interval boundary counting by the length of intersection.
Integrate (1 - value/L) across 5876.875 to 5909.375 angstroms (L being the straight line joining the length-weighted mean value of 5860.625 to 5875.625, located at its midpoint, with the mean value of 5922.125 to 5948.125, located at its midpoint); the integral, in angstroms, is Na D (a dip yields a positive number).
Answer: 2.0 angstroms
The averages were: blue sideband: 8.37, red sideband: 8.29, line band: 7.83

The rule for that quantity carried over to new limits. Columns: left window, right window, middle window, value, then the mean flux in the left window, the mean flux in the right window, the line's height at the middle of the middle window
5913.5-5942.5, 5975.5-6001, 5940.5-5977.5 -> 0.6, 8.34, 8.45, 8.4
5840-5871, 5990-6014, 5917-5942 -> 0.2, 8.54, 8.29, 8.41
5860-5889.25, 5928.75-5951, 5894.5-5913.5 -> 0.5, 8.21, 8.19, 8.2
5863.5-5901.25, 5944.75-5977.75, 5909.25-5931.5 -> -0.7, 7.97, 8.27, 8.12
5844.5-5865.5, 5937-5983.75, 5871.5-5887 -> 0.5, 8.55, 8.27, 8.48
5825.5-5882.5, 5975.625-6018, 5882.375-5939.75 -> 2.6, 8.6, 8.24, 8.45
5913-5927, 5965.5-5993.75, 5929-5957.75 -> 0.5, 8.36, 8.31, 8.34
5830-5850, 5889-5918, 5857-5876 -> 0.2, 8.85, 7.94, 8.47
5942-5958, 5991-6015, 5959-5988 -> -0.6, 8.09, 8.25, 8.16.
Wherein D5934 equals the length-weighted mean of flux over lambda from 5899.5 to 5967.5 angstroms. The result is 8.29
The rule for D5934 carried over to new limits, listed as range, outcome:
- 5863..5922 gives 8.07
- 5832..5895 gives 8.37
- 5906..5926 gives 8.35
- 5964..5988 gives 8.25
